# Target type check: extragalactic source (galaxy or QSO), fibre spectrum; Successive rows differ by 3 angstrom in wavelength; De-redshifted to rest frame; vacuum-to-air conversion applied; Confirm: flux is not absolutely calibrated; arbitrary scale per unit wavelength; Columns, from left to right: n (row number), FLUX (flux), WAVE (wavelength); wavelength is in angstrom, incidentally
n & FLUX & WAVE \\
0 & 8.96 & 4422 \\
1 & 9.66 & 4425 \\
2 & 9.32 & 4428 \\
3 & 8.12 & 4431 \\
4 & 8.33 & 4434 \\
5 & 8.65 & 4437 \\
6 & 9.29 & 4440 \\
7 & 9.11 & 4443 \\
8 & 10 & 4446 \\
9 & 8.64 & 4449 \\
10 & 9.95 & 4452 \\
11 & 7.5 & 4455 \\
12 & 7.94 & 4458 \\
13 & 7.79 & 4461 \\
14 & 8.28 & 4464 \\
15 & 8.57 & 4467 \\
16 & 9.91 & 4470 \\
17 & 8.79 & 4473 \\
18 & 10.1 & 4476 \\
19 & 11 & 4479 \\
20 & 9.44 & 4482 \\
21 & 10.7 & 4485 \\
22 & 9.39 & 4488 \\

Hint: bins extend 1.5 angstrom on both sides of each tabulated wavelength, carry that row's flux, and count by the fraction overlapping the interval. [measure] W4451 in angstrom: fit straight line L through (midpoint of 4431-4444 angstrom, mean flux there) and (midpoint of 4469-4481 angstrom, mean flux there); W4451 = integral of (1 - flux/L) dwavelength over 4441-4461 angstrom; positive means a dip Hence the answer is 0.8 angstrom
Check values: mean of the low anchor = 8.75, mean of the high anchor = 9.93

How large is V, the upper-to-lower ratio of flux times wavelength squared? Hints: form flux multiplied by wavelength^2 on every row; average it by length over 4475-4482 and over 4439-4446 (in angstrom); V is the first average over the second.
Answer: 1.12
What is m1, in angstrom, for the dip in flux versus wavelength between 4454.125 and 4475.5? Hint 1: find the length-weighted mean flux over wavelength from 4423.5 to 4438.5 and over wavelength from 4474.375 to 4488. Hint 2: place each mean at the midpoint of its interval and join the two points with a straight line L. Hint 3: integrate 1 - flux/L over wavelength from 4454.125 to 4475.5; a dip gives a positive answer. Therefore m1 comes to 2.7 angstrom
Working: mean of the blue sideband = 8.82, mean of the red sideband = 10.2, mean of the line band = 8.5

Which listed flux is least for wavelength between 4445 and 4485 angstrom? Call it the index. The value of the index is 7.5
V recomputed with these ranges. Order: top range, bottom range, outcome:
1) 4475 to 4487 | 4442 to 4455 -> 1.13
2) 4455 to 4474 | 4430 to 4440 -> 1.01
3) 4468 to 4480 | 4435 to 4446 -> 1.10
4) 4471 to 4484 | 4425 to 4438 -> 1.15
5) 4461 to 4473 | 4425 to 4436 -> 1.02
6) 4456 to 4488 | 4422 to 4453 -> 1.03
